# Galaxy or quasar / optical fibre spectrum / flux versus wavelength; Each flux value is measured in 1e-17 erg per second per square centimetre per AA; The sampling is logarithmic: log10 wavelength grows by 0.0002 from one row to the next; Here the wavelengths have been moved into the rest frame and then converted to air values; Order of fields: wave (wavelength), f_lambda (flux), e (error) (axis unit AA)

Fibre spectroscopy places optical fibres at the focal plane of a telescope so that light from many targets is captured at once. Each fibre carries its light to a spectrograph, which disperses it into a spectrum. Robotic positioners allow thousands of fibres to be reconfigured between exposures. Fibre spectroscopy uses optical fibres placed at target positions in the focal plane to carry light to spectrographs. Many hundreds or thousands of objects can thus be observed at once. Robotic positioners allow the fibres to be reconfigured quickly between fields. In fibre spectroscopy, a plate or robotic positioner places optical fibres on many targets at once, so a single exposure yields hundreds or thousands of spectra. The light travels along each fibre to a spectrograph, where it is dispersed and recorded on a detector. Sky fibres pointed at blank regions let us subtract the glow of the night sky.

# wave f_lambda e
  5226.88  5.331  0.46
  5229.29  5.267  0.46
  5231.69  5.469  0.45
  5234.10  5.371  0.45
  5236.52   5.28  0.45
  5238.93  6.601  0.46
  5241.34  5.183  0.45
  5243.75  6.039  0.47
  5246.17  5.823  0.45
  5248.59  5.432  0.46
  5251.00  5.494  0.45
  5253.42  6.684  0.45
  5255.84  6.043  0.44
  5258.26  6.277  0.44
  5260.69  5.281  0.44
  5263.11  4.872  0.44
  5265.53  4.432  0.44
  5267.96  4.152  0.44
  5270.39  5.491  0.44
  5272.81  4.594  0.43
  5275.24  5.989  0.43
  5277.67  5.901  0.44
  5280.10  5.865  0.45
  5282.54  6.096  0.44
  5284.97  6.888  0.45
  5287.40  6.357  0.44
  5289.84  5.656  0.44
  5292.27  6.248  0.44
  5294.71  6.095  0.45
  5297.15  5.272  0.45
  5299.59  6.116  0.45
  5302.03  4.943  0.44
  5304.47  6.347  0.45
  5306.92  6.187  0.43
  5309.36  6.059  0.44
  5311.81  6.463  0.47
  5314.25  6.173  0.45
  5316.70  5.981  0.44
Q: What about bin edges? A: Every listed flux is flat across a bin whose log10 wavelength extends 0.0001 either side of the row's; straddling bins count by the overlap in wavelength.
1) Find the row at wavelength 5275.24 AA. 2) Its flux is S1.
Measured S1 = 5.989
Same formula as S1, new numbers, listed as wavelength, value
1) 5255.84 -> 6.043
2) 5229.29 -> 5.267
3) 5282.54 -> 6.096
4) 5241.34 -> 5.183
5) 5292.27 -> 6.248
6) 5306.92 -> 6.187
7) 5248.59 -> 5.432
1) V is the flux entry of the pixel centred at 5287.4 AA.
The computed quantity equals 6.357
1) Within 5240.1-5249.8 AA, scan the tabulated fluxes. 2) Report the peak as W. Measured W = 6.039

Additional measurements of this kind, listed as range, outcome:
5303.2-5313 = 6.463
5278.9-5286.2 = 6.888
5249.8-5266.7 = 6.684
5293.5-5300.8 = 6.116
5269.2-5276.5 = 5.989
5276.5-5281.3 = 5.901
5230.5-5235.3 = 5.469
